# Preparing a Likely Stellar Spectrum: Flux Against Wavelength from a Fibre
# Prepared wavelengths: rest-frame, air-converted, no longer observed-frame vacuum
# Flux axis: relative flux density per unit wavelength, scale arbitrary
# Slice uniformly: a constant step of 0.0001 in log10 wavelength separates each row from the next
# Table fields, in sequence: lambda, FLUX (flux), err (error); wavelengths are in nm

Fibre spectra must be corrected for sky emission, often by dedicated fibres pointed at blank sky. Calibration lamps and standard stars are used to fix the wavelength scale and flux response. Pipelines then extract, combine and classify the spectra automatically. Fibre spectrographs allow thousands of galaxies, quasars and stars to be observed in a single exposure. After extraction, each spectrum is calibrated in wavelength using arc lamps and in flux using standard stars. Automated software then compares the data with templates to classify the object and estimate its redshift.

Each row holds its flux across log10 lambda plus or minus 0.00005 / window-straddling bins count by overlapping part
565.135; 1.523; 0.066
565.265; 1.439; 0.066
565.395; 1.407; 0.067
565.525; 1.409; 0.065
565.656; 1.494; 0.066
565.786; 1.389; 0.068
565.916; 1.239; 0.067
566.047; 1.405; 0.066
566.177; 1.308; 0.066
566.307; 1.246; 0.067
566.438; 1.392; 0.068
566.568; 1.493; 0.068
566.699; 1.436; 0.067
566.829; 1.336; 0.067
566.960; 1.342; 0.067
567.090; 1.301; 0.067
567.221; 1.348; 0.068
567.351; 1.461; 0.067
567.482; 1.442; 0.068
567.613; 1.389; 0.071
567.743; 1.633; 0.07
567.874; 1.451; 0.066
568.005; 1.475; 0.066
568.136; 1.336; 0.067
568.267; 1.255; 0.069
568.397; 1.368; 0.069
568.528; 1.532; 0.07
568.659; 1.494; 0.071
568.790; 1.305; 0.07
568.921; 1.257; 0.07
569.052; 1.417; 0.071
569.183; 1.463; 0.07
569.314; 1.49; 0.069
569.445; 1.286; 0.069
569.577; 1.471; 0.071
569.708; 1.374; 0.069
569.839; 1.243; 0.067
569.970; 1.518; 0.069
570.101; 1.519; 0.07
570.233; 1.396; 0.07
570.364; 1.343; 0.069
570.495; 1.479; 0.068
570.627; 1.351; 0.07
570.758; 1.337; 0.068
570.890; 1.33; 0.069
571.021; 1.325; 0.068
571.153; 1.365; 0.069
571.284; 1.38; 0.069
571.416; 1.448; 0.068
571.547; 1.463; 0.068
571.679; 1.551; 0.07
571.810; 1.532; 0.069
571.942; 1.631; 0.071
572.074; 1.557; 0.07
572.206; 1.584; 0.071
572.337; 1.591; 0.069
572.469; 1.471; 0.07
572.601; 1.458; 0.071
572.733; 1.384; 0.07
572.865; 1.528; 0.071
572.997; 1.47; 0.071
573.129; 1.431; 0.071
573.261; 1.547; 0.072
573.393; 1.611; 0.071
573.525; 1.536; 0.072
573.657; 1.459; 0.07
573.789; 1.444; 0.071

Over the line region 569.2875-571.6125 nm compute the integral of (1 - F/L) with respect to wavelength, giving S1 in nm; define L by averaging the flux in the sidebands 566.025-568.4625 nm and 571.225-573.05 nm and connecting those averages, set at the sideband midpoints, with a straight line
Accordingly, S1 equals 0.11 nm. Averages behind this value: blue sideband 1.39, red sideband 1.5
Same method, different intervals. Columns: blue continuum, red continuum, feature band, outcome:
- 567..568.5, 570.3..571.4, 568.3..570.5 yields -0.03 nm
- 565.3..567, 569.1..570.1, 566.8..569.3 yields -0.01 nm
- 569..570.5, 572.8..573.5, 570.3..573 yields 0.03 nm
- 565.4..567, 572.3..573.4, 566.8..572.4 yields 0.04 nm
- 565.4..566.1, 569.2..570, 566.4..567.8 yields -0.02 nm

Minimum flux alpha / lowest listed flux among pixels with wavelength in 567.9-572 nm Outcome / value 1.243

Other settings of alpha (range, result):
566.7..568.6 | 1.255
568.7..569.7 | 1.257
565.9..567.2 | 1.239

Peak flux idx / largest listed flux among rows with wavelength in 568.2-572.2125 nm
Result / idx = 1.631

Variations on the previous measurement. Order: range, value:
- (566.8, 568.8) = 1.633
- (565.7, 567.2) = 1.493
